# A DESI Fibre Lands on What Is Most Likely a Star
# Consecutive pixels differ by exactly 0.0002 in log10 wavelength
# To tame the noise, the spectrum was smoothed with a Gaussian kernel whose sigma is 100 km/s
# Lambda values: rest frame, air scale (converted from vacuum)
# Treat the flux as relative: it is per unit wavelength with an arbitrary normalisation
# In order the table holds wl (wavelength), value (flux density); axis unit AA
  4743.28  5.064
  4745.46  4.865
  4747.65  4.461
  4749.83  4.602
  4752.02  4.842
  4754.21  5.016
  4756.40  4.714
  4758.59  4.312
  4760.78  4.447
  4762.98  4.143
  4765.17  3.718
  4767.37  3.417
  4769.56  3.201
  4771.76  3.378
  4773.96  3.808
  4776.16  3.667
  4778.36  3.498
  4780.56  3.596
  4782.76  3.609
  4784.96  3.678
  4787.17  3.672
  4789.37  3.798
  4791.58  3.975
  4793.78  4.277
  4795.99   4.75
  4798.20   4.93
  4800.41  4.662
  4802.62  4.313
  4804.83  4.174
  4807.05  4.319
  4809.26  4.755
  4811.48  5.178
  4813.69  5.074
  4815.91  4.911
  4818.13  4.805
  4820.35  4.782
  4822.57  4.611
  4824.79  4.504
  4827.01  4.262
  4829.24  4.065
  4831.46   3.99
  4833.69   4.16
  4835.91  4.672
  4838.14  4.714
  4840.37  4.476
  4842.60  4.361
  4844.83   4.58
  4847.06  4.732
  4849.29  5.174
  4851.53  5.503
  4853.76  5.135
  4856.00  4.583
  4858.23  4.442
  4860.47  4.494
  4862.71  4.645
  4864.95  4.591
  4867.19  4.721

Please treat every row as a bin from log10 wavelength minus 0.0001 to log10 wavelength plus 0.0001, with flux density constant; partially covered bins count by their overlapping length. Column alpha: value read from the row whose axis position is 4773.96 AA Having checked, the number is 3.808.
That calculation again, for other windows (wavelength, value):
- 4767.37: 3.417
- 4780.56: 3.596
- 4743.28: 5.064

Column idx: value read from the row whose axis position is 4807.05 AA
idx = 4.319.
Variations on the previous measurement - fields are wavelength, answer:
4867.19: 4.721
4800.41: 4.662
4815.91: 4.911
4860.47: 4.494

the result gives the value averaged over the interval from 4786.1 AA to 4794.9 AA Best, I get 3.94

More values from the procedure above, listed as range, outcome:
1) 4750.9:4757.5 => 4.85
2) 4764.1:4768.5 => 3.56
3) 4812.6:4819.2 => 4.93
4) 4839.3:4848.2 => 4.54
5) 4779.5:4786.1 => 3.63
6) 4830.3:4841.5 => 4.4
